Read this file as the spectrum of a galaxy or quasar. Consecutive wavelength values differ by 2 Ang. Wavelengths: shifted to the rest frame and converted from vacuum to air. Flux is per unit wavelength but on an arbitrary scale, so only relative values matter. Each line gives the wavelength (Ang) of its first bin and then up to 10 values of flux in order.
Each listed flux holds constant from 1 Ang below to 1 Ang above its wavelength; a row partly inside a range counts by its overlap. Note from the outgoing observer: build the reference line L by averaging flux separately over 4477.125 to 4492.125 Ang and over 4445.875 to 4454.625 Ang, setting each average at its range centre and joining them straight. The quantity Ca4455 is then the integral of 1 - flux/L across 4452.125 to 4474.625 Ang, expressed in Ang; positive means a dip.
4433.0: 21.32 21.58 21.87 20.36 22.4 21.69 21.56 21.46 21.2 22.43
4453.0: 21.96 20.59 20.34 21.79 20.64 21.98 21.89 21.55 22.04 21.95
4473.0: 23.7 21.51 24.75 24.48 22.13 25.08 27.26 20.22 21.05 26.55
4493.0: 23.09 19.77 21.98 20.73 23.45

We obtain 0.8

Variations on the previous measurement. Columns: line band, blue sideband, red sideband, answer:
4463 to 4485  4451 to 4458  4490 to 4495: -0.5 Ang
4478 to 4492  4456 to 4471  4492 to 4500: -1.6 Ang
